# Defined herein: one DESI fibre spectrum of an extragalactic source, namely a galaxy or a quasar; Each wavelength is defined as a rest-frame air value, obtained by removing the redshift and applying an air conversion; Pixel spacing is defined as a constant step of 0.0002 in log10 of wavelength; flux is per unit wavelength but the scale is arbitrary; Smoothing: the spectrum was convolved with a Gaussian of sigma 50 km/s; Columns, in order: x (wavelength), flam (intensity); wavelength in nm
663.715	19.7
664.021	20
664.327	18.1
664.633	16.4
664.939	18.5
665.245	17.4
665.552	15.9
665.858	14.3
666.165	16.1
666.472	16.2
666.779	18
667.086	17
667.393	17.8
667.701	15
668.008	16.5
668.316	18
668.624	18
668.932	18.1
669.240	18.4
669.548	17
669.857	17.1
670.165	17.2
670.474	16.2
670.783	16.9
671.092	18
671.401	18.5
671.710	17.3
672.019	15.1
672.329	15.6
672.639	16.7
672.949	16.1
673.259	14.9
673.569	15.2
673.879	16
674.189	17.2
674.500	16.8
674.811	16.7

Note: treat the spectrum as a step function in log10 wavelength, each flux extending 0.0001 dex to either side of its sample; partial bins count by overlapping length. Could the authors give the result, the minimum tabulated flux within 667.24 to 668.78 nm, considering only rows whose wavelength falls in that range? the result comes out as 15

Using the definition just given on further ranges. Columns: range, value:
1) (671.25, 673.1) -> 15.1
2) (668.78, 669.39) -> 18.1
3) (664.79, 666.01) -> 14.3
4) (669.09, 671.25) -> 16.2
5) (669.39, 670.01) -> 17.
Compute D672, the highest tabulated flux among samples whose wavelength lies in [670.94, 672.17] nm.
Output 18.5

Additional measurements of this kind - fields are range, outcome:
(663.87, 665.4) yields 20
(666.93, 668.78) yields 18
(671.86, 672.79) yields 16.7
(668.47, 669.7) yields 18.4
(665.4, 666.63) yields 16.2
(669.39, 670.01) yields 17.1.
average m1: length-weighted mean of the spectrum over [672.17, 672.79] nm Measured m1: 16.1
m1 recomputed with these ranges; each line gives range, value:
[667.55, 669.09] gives 17.1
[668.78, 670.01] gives 17.6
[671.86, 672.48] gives 15.4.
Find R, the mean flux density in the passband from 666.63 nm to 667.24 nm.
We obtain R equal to 17.5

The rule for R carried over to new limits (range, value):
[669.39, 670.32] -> 17.1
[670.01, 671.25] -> 17.1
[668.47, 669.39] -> 18.2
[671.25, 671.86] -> 17.9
